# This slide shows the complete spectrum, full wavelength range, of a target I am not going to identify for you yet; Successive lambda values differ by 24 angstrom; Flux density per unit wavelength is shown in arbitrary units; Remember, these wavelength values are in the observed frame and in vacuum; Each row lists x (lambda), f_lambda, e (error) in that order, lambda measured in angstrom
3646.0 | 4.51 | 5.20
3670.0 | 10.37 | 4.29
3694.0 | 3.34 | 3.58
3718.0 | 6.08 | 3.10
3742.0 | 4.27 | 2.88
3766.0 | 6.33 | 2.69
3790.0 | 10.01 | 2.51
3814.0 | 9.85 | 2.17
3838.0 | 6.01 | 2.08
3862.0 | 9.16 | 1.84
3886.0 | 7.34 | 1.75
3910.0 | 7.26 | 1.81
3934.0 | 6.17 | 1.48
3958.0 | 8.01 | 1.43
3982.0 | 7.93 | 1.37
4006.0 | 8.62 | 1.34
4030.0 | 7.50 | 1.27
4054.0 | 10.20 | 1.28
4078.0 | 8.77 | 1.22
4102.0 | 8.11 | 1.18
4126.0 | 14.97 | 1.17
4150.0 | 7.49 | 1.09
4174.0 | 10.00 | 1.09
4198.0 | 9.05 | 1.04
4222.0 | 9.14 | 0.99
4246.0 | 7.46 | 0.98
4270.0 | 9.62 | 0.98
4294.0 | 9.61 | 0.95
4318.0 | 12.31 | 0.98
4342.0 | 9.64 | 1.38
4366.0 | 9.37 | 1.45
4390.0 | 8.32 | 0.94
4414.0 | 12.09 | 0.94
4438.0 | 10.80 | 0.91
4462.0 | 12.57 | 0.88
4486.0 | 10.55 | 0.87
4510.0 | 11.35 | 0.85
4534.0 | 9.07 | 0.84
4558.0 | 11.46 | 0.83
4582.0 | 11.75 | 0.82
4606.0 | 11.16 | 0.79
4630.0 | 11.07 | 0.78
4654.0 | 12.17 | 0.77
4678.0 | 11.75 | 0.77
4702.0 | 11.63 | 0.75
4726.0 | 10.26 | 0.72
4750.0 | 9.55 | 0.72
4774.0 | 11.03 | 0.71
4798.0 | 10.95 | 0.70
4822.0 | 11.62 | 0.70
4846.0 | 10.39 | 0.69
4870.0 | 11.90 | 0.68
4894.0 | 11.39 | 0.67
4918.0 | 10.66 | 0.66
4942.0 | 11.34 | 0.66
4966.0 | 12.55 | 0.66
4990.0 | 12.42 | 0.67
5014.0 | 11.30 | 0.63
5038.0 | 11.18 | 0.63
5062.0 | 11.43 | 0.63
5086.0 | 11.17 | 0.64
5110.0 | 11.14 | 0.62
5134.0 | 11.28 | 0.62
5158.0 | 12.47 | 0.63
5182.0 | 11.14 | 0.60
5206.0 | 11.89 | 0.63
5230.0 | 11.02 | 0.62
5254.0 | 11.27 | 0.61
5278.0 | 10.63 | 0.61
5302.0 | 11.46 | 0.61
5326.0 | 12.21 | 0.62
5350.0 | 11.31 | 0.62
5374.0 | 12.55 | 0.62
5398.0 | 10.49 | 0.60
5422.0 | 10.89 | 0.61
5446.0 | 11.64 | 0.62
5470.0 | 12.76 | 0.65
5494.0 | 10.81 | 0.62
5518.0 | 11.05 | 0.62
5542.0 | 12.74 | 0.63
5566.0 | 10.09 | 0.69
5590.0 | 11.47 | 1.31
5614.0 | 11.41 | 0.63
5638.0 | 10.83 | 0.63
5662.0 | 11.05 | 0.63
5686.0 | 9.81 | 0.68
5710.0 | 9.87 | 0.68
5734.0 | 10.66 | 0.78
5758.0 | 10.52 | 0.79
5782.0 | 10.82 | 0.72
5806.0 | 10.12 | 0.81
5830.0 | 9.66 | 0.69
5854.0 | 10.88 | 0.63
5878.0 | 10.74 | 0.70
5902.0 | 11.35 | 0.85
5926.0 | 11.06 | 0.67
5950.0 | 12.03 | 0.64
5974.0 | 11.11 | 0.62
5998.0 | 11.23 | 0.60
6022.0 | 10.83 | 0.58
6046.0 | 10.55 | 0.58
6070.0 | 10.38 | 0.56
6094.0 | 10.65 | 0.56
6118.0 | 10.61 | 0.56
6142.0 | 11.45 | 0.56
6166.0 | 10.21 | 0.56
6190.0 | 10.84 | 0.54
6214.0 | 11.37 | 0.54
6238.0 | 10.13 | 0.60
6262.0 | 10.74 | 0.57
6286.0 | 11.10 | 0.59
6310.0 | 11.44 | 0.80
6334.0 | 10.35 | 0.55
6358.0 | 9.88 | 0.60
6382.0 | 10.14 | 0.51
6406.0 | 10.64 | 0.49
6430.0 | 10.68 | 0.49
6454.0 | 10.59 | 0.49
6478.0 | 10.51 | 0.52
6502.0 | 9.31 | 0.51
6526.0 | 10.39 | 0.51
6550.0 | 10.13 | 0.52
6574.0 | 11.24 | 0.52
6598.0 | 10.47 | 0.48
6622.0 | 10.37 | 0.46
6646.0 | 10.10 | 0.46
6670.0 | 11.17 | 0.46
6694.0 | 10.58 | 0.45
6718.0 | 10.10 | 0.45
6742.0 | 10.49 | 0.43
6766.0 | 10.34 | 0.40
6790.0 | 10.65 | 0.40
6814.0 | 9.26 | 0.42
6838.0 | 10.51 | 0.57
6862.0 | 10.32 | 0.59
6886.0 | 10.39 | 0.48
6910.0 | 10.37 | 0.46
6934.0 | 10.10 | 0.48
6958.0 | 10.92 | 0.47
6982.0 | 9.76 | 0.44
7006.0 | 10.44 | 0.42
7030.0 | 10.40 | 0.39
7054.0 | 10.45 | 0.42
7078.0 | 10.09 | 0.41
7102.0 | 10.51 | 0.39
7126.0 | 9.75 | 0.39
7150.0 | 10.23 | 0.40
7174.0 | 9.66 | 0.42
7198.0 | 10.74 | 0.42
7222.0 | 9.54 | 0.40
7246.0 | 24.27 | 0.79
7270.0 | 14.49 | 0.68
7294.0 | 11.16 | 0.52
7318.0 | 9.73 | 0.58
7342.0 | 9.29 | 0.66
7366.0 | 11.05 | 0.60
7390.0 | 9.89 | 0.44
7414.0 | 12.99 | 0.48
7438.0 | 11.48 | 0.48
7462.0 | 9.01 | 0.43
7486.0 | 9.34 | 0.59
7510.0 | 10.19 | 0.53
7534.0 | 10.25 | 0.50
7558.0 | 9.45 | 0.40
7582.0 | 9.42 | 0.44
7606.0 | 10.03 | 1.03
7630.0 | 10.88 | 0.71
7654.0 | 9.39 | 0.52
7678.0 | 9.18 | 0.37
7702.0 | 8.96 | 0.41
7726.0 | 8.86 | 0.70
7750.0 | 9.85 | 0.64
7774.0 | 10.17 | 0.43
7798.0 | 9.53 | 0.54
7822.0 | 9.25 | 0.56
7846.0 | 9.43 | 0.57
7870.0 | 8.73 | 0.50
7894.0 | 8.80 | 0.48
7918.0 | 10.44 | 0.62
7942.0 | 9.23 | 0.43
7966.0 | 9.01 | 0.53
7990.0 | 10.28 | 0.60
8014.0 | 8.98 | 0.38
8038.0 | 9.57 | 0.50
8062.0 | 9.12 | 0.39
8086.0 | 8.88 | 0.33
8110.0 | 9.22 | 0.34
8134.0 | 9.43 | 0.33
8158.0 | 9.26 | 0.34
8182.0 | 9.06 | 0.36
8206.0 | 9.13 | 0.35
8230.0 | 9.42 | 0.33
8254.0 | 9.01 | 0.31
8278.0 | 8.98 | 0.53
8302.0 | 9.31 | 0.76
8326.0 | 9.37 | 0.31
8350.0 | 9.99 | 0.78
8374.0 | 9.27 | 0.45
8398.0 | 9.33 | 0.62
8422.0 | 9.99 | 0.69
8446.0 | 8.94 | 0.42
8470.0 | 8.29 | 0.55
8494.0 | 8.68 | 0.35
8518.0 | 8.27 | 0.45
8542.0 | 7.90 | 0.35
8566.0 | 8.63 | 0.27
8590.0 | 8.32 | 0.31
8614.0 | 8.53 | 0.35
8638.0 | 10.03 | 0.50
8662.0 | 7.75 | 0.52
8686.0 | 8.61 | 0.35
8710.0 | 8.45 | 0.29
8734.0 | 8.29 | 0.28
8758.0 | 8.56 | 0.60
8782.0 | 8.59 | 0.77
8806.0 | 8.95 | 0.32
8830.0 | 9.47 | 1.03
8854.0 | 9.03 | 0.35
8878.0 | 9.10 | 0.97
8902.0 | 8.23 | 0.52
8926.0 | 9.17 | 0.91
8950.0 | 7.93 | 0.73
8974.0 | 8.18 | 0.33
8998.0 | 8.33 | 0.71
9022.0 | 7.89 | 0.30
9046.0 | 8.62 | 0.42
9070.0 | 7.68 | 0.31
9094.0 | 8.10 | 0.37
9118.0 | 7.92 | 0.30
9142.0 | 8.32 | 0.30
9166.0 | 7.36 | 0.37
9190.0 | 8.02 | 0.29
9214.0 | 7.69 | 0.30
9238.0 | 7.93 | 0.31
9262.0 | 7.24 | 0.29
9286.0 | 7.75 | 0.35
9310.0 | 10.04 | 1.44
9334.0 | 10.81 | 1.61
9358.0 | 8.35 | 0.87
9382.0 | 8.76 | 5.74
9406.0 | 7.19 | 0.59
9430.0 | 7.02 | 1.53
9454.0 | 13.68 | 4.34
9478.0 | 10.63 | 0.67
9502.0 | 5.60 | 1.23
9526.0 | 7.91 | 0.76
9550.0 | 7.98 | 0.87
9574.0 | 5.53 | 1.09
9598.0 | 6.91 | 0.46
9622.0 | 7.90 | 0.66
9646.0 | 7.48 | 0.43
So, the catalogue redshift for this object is 0.105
